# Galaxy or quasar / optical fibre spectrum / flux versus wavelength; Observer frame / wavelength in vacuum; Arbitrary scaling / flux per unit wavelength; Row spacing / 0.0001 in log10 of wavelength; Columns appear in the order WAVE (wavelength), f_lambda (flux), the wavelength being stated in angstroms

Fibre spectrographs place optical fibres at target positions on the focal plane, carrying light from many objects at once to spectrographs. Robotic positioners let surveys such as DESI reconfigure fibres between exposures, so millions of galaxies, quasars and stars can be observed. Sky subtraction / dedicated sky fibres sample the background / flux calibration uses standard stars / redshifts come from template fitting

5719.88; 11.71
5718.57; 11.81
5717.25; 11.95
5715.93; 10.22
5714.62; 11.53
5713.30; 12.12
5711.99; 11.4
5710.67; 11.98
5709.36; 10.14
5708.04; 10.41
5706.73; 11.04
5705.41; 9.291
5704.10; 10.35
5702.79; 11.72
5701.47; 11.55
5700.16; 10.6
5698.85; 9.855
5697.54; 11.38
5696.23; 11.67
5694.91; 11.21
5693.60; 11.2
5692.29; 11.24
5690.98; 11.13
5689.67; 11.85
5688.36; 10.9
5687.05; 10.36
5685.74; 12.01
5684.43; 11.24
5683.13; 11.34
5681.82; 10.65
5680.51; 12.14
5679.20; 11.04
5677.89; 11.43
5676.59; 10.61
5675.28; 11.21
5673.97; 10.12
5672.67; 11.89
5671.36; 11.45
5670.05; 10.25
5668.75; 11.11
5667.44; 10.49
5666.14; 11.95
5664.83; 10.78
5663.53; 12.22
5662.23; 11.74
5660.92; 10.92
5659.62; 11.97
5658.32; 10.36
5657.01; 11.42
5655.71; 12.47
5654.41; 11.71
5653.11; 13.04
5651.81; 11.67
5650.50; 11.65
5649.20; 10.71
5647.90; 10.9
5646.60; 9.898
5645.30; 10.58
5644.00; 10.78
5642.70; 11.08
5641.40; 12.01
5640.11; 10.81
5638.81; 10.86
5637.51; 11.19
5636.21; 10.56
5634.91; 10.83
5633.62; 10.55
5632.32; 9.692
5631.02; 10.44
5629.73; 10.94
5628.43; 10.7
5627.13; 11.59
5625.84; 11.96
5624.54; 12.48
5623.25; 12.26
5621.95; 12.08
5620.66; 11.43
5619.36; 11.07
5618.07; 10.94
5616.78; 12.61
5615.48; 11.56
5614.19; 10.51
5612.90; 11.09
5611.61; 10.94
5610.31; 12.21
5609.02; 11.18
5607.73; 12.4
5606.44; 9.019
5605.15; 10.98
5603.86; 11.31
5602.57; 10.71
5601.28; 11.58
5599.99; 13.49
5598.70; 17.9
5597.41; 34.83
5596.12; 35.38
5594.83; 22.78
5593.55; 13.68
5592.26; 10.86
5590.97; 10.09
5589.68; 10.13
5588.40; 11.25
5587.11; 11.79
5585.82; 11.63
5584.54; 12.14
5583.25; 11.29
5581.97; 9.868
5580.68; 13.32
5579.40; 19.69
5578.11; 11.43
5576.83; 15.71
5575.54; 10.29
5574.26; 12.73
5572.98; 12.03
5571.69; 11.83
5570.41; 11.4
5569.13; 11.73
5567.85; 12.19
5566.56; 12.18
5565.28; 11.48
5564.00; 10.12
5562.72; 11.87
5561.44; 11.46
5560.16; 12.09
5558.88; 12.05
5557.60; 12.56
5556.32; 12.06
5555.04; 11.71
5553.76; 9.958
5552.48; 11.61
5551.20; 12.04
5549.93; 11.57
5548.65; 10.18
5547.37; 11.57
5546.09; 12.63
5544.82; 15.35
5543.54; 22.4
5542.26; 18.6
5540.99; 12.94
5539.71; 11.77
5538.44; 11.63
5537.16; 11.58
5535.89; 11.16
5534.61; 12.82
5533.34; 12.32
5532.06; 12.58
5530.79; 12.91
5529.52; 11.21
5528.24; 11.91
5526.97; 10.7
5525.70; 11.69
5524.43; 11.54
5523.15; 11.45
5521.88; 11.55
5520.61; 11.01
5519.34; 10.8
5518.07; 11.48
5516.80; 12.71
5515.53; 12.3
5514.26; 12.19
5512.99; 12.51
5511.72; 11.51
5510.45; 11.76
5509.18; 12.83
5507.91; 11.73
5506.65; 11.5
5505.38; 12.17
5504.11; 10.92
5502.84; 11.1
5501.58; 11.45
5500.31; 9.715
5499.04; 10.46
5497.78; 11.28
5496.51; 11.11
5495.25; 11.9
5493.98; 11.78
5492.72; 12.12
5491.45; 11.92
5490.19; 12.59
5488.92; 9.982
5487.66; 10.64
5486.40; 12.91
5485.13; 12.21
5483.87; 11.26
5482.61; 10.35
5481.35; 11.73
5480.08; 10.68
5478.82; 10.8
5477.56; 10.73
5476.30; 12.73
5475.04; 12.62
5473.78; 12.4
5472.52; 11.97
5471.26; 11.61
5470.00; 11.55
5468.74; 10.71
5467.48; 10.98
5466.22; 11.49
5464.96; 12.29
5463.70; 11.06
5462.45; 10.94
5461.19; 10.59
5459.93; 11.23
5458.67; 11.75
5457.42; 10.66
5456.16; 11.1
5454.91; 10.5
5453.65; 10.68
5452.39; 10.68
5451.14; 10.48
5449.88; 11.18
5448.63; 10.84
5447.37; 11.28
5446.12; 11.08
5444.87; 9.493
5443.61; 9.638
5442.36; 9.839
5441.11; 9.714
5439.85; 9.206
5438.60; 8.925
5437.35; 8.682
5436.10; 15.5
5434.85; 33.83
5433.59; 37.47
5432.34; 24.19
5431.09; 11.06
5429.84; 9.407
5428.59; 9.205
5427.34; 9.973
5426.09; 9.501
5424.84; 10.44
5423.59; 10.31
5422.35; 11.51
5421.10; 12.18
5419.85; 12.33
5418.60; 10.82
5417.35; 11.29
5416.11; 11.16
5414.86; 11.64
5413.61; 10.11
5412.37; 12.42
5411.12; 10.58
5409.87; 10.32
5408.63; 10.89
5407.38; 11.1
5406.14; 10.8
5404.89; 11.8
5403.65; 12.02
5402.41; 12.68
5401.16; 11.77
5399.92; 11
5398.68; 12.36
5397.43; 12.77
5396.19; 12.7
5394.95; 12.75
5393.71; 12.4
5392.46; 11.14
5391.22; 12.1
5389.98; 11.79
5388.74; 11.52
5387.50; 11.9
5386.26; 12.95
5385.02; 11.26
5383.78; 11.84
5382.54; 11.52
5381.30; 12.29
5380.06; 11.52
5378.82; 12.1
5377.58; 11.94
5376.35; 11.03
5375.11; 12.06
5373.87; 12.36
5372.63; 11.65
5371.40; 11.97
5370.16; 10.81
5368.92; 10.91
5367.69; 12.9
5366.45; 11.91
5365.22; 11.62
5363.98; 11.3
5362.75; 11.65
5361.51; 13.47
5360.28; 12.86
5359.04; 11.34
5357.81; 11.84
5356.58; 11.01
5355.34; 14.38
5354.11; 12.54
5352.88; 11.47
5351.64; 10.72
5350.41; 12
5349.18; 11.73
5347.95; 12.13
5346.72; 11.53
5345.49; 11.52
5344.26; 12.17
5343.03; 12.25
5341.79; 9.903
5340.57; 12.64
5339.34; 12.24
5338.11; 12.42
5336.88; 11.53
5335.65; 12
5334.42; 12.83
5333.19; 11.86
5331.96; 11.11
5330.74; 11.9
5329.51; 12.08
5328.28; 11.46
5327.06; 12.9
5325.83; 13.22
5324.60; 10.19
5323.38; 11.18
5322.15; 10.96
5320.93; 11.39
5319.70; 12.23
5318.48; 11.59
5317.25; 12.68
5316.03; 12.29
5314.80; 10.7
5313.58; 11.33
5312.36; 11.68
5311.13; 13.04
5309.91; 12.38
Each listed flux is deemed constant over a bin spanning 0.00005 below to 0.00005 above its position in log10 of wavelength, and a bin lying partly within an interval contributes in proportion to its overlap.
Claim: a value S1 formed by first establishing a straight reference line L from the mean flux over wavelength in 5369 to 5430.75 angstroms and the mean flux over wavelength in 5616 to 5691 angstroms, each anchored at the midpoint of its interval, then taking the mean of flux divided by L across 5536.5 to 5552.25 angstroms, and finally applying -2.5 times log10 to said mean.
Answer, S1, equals -0.19 mag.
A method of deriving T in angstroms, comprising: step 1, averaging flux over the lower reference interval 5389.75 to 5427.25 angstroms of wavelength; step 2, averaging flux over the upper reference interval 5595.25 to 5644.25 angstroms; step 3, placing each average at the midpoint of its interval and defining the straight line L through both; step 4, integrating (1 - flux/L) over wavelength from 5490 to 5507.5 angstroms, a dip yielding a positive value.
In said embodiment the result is 0.88 angstroms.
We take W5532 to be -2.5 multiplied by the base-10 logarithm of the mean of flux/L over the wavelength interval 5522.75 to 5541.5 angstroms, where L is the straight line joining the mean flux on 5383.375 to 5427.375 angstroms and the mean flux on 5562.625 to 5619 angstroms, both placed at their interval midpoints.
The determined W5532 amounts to 0.07 mag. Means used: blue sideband 11.5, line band 11.9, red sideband 13.2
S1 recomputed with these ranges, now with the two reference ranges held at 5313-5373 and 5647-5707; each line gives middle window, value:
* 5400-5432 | 0.05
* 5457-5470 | 0.04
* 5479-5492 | 0.02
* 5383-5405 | -0.03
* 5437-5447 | 0.21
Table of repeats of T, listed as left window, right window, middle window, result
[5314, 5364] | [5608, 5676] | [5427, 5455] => -3.8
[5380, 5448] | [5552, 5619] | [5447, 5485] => 3.9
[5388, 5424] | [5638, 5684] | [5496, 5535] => -0.7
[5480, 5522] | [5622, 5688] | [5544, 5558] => -0.8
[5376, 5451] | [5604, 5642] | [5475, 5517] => 0.9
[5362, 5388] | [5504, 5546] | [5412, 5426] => 0.9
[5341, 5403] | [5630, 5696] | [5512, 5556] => -3.3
